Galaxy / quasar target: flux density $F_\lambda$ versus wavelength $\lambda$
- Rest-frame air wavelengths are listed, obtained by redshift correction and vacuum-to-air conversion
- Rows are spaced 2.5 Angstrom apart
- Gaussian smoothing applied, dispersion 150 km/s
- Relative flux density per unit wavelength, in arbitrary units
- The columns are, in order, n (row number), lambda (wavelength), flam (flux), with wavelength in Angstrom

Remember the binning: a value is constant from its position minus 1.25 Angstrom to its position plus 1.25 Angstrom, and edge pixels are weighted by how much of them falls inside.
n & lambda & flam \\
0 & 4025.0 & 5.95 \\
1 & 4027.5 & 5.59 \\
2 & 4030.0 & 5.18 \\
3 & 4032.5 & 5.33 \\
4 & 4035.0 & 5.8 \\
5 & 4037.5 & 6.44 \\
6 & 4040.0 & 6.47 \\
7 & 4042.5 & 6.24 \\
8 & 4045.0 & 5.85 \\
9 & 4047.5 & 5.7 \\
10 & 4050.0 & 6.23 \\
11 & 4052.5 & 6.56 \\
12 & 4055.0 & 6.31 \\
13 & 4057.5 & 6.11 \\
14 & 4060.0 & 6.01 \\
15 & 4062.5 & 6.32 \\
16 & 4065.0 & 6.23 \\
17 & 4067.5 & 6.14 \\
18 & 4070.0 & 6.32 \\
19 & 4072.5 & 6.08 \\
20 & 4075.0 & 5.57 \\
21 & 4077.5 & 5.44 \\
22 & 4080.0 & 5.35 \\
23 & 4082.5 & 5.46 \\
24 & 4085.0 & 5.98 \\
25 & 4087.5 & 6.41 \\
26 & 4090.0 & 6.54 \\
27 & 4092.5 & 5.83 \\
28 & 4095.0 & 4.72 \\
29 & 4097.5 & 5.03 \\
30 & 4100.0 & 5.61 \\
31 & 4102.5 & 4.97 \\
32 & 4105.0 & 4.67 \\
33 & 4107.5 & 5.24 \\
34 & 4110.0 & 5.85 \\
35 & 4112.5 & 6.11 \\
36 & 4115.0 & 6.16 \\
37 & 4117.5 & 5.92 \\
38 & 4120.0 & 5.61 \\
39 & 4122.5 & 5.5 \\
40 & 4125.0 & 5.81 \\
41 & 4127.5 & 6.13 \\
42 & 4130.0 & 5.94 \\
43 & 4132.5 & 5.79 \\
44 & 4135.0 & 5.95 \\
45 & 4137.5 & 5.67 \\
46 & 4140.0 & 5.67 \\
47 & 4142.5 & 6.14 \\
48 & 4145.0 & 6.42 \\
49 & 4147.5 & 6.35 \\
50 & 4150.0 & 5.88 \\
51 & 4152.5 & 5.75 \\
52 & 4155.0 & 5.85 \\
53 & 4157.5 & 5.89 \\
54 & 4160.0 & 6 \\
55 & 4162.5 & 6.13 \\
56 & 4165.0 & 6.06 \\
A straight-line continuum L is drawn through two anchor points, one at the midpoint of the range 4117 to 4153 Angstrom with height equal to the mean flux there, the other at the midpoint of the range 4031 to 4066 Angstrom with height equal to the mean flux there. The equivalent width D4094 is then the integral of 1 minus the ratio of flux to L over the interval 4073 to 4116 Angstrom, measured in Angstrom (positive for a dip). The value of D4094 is 2.93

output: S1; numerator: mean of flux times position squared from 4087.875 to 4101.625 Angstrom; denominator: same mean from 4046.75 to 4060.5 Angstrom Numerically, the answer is 0.9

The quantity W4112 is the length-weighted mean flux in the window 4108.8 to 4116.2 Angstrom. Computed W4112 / 6.04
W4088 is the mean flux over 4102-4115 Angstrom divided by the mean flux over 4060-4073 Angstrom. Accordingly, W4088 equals 0.88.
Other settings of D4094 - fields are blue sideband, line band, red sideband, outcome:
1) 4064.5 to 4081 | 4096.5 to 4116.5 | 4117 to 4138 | 1.3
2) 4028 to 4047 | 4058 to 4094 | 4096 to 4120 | -1.9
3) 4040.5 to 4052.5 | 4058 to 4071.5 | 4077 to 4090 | -0.5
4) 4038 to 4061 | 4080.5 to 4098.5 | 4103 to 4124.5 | 0.4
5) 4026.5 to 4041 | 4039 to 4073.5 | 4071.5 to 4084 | -3.0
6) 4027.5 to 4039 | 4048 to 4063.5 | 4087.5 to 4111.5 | -1.7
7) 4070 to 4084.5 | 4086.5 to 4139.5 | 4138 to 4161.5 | 1.3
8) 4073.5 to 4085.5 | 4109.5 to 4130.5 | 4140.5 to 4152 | 0.0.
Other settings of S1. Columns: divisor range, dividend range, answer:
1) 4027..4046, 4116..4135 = 1.04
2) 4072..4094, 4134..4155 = 1.06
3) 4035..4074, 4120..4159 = 1.00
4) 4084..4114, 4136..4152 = 1.10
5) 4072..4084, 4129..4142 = 1.08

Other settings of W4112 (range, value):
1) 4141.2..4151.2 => 6.2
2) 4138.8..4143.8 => 5.91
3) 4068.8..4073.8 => 6.19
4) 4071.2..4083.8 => 5.58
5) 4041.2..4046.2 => 6.05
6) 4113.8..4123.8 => 5.8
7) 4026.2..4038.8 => 5.67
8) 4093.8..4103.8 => 5.08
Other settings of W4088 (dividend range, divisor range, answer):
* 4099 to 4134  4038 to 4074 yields 0.92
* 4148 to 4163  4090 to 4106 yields 1.13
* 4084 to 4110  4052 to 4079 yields 0.91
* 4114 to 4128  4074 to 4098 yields 1.03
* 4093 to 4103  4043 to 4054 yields 0.84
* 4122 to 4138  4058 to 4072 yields 0.94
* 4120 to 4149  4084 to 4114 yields 1.06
